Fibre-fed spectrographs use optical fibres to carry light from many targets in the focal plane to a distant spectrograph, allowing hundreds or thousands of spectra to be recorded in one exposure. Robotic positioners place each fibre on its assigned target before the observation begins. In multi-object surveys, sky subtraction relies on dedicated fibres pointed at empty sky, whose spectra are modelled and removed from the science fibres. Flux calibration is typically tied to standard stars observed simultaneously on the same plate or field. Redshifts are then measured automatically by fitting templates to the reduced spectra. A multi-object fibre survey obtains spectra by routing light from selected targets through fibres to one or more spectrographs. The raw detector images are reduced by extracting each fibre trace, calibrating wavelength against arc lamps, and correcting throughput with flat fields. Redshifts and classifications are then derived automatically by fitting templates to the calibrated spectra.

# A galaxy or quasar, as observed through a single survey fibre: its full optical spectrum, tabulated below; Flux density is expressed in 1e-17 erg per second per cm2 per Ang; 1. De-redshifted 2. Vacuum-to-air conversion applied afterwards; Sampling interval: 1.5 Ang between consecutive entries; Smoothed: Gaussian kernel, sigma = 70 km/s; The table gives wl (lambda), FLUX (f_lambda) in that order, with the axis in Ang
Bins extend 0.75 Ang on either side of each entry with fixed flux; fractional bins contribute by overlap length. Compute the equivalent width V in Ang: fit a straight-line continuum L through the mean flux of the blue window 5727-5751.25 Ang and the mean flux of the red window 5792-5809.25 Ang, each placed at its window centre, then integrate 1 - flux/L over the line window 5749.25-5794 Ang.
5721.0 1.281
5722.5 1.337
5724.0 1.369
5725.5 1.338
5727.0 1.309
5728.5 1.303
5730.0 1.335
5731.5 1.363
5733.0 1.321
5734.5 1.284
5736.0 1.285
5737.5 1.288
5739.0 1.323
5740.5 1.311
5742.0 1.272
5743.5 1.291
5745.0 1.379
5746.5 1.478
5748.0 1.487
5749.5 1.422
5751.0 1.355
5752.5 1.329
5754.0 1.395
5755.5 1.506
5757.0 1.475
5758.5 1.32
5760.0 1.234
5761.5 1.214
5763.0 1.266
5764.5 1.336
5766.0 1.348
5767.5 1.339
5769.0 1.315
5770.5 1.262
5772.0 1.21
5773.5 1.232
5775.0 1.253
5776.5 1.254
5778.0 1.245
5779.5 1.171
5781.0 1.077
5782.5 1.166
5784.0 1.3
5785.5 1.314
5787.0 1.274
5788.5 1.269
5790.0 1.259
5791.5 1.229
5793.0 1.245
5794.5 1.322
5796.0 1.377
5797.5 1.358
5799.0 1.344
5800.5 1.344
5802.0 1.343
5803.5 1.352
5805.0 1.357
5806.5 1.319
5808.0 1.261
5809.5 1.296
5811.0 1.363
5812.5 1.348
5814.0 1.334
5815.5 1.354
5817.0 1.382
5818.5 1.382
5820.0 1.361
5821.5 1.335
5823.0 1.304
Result 1.6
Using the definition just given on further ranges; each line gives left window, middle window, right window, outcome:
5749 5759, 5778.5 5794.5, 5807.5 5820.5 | 1.58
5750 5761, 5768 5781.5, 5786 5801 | 1.08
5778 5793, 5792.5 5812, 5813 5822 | -0.51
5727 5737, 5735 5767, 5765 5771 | -0.75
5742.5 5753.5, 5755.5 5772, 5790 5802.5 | 0.61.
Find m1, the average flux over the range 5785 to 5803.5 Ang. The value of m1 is 1.31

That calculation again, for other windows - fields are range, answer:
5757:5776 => 1.28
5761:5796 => 1.26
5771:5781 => 1.22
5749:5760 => 1.39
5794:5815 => 1.34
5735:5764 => 1.35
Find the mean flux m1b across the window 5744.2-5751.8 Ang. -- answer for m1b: 1.42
